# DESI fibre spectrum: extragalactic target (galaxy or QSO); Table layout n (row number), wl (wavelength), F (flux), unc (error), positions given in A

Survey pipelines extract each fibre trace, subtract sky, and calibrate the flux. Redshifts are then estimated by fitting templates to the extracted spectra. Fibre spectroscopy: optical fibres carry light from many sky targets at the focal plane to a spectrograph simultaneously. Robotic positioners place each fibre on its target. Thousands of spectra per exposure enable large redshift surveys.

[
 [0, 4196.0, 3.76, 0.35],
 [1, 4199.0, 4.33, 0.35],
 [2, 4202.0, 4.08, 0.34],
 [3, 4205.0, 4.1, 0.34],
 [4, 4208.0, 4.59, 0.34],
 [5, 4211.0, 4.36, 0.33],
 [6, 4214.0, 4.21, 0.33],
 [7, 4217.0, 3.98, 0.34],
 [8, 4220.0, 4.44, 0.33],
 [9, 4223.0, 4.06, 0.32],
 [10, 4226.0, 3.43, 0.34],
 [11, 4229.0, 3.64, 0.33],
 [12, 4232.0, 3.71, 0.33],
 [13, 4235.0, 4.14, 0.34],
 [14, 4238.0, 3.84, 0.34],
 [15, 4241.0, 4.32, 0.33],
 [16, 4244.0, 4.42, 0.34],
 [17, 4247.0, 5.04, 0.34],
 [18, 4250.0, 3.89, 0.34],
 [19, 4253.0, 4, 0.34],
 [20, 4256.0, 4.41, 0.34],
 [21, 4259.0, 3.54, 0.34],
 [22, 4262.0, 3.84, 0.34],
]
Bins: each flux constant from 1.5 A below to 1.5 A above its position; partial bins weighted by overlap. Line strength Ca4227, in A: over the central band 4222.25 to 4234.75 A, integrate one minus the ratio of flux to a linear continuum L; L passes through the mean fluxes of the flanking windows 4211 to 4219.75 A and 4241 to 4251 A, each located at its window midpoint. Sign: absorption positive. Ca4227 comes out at 1.66 A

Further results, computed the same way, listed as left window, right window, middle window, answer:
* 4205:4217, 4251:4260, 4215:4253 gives 0.6 A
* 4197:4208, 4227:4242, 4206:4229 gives -0.3 A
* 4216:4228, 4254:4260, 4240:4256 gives -1.4 A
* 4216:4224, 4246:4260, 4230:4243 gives 0.5 A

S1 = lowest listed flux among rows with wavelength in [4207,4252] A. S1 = 3.43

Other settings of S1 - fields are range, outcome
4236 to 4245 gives 3.84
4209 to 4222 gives 3.98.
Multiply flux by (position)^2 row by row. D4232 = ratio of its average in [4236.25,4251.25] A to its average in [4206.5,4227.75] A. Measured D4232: 1.05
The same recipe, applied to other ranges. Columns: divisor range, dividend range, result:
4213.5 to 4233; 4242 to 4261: 1.09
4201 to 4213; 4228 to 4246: 0.96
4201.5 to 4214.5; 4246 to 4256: 1.02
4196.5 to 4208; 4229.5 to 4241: 0.95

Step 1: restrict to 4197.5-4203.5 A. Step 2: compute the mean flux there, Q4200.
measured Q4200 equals 4.21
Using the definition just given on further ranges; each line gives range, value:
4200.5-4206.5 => 4.09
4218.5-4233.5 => 3.86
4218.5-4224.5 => 4.25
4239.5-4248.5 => 4.59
